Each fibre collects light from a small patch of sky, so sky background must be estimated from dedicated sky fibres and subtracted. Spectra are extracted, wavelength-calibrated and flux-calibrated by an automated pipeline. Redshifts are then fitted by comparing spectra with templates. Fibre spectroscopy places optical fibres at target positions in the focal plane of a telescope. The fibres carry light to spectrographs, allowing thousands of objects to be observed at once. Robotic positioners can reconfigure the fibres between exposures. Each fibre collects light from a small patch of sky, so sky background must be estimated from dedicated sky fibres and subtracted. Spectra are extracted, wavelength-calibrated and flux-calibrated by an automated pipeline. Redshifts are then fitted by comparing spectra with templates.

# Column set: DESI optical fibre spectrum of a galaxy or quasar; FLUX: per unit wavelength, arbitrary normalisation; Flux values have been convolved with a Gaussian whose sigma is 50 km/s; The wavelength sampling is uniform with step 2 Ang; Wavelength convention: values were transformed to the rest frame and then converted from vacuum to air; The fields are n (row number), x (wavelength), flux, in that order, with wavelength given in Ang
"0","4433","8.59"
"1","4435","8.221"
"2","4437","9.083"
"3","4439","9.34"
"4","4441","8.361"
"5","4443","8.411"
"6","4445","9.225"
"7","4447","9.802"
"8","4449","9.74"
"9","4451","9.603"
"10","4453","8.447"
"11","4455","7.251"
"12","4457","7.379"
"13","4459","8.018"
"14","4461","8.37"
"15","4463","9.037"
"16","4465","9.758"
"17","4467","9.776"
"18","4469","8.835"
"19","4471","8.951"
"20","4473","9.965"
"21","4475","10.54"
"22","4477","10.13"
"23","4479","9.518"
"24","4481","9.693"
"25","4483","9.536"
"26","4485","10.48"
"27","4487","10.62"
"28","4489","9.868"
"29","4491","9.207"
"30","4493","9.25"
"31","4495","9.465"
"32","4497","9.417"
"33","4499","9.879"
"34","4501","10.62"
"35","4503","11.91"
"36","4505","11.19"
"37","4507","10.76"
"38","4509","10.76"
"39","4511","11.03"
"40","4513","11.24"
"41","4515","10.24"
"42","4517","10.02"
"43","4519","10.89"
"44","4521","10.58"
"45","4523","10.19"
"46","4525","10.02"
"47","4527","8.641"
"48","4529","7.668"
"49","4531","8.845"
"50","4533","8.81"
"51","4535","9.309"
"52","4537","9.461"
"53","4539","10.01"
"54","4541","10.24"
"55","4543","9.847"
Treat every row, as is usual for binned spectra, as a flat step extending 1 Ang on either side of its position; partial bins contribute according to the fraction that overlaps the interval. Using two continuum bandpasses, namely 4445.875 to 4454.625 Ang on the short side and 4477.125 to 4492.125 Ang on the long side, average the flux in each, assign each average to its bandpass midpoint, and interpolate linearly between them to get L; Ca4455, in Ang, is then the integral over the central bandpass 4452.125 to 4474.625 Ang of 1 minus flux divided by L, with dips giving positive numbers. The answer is 1.7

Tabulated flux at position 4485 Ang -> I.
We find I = 10.48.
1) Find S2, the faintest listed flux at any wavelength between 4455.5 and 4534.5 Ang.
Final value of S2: 7.379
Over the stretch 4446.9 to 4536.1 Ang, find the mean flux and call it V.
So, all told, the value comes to 9.67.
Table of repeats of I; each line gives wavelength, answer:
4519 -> 10.89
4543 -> 9.847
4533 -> 8.81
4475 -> 10.54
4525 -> 10.02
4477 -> 10.13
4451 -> 9.603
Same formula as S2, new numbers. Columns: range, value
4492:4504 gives 9.25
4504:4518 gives 10.02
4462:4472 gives 8.835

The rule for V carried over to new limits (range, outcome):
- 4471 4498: 9.79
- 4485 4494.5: 9.8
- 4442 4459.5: 8.67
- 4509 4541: 9.84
